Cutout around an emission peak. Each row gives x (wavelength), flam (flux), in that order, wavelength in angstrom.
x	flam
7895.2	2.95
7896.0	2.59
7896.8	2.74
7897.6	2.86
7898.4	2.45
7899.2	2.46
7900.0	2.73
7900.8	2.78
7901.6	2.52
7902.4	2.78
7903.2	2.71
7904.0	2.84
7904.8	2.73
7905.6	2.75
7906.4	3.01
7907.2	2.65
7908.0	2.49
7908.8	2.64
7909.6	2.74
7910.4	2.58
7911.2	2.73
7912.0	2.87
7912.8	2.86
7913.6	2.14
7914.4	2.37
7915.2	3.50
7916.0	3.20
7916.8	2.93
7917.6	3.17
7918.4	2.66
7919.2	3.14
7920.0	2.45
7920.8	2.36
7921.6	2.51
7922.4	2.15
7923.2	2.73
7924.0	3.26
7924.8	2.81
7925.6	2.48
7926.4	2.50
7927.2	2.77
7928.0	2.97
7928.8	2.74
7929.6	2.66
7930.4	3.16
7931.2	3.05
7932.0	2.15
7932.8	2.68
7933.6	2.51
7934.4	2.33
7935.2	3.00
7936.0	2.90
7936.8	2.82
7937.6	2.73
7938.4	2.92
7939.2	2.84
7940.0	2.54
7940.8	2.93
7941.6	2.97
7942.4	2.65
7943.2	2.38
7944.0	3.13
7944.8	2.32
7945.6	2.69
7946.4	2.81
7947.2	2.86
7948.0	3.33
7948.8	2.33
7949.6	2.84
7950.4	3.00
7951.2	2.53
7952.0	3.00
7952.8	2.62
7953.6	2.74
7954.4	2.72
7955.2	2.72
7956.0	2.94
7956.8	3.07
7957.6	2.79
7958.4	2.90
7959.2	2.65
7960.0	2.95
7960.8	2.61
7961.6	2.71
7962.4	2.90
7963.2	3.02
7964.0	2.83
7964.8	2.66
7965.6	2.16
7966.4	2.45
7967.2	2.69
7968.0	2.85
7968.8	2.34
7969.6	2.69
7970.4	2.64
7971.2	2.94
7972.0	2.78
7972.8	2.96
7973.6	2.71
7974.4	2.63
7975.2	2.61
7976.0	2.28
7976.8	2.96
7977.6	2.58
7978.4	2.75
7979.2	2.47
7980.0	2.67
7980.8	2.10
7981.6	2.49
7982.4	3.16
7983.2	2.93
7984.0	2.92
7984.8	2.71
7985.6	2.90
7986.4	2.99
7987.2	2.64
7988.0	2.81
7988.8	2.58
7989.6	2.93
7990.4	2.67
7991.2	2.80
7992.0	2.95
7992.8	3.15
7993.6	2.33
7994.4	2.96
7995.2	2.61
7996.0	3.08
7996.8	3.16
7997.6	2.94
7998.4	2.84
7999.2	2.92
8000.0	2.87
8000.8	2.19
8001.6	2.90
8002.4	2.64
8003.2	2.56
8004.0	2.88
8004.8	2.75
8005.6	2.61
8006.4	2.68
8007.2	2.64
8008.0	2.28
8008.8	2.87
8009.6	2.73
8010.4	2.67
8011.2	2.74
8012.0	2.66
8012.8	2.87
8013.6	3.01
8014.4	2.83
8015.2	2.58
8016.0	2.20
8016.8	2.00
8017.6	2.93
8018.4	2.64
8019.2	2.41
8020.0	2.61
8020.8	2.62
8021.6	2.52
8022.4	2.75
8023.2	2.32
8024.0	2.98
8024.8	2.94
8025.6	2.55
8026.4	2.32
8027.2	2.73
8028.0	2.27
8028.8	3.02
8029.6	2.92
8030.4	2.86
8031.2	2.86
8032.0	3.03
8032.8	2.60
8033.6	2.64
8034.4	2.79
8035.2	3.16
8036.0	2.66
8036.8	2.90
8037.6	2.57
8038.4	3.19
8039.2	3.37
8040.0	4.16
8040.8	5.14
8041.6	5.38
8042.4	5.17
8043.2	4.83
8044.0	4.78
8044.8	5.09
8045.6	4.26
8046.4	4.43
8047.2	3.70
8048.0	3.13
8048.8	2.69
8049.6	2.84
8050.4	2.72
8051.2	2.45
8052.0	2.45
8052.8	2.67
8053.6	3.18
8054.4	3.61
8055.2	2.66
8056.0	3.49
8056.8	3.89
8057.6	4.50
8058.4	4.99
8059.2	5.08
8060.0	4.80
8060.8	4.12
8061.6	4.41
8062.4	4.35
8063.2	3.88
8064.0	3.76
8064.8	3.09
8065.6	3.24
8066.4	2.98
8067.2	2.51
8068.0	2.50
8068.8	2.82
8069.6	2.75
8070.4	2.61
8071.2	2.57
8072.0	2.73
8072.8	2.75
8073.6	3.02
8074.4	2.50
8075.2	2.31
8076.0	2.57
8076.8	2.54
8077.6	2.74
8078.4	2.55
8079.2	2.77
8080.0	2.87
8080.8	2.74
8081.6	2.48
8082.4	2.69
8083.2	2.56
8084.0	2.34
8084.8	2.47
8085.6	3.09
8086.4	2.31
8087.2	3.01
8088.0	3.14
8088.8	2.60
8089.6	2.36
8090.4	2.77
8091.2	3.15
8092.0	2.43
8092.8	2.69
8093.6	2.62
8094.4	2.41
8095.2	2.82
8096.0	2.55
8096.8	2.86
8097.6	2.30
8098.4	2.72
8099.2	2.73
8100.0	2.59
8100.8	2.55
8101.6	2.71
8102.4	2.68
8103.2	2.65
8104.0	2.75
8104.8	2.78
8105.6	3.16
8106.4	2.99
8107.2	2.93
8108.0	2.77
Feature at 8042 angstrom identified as [S II]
